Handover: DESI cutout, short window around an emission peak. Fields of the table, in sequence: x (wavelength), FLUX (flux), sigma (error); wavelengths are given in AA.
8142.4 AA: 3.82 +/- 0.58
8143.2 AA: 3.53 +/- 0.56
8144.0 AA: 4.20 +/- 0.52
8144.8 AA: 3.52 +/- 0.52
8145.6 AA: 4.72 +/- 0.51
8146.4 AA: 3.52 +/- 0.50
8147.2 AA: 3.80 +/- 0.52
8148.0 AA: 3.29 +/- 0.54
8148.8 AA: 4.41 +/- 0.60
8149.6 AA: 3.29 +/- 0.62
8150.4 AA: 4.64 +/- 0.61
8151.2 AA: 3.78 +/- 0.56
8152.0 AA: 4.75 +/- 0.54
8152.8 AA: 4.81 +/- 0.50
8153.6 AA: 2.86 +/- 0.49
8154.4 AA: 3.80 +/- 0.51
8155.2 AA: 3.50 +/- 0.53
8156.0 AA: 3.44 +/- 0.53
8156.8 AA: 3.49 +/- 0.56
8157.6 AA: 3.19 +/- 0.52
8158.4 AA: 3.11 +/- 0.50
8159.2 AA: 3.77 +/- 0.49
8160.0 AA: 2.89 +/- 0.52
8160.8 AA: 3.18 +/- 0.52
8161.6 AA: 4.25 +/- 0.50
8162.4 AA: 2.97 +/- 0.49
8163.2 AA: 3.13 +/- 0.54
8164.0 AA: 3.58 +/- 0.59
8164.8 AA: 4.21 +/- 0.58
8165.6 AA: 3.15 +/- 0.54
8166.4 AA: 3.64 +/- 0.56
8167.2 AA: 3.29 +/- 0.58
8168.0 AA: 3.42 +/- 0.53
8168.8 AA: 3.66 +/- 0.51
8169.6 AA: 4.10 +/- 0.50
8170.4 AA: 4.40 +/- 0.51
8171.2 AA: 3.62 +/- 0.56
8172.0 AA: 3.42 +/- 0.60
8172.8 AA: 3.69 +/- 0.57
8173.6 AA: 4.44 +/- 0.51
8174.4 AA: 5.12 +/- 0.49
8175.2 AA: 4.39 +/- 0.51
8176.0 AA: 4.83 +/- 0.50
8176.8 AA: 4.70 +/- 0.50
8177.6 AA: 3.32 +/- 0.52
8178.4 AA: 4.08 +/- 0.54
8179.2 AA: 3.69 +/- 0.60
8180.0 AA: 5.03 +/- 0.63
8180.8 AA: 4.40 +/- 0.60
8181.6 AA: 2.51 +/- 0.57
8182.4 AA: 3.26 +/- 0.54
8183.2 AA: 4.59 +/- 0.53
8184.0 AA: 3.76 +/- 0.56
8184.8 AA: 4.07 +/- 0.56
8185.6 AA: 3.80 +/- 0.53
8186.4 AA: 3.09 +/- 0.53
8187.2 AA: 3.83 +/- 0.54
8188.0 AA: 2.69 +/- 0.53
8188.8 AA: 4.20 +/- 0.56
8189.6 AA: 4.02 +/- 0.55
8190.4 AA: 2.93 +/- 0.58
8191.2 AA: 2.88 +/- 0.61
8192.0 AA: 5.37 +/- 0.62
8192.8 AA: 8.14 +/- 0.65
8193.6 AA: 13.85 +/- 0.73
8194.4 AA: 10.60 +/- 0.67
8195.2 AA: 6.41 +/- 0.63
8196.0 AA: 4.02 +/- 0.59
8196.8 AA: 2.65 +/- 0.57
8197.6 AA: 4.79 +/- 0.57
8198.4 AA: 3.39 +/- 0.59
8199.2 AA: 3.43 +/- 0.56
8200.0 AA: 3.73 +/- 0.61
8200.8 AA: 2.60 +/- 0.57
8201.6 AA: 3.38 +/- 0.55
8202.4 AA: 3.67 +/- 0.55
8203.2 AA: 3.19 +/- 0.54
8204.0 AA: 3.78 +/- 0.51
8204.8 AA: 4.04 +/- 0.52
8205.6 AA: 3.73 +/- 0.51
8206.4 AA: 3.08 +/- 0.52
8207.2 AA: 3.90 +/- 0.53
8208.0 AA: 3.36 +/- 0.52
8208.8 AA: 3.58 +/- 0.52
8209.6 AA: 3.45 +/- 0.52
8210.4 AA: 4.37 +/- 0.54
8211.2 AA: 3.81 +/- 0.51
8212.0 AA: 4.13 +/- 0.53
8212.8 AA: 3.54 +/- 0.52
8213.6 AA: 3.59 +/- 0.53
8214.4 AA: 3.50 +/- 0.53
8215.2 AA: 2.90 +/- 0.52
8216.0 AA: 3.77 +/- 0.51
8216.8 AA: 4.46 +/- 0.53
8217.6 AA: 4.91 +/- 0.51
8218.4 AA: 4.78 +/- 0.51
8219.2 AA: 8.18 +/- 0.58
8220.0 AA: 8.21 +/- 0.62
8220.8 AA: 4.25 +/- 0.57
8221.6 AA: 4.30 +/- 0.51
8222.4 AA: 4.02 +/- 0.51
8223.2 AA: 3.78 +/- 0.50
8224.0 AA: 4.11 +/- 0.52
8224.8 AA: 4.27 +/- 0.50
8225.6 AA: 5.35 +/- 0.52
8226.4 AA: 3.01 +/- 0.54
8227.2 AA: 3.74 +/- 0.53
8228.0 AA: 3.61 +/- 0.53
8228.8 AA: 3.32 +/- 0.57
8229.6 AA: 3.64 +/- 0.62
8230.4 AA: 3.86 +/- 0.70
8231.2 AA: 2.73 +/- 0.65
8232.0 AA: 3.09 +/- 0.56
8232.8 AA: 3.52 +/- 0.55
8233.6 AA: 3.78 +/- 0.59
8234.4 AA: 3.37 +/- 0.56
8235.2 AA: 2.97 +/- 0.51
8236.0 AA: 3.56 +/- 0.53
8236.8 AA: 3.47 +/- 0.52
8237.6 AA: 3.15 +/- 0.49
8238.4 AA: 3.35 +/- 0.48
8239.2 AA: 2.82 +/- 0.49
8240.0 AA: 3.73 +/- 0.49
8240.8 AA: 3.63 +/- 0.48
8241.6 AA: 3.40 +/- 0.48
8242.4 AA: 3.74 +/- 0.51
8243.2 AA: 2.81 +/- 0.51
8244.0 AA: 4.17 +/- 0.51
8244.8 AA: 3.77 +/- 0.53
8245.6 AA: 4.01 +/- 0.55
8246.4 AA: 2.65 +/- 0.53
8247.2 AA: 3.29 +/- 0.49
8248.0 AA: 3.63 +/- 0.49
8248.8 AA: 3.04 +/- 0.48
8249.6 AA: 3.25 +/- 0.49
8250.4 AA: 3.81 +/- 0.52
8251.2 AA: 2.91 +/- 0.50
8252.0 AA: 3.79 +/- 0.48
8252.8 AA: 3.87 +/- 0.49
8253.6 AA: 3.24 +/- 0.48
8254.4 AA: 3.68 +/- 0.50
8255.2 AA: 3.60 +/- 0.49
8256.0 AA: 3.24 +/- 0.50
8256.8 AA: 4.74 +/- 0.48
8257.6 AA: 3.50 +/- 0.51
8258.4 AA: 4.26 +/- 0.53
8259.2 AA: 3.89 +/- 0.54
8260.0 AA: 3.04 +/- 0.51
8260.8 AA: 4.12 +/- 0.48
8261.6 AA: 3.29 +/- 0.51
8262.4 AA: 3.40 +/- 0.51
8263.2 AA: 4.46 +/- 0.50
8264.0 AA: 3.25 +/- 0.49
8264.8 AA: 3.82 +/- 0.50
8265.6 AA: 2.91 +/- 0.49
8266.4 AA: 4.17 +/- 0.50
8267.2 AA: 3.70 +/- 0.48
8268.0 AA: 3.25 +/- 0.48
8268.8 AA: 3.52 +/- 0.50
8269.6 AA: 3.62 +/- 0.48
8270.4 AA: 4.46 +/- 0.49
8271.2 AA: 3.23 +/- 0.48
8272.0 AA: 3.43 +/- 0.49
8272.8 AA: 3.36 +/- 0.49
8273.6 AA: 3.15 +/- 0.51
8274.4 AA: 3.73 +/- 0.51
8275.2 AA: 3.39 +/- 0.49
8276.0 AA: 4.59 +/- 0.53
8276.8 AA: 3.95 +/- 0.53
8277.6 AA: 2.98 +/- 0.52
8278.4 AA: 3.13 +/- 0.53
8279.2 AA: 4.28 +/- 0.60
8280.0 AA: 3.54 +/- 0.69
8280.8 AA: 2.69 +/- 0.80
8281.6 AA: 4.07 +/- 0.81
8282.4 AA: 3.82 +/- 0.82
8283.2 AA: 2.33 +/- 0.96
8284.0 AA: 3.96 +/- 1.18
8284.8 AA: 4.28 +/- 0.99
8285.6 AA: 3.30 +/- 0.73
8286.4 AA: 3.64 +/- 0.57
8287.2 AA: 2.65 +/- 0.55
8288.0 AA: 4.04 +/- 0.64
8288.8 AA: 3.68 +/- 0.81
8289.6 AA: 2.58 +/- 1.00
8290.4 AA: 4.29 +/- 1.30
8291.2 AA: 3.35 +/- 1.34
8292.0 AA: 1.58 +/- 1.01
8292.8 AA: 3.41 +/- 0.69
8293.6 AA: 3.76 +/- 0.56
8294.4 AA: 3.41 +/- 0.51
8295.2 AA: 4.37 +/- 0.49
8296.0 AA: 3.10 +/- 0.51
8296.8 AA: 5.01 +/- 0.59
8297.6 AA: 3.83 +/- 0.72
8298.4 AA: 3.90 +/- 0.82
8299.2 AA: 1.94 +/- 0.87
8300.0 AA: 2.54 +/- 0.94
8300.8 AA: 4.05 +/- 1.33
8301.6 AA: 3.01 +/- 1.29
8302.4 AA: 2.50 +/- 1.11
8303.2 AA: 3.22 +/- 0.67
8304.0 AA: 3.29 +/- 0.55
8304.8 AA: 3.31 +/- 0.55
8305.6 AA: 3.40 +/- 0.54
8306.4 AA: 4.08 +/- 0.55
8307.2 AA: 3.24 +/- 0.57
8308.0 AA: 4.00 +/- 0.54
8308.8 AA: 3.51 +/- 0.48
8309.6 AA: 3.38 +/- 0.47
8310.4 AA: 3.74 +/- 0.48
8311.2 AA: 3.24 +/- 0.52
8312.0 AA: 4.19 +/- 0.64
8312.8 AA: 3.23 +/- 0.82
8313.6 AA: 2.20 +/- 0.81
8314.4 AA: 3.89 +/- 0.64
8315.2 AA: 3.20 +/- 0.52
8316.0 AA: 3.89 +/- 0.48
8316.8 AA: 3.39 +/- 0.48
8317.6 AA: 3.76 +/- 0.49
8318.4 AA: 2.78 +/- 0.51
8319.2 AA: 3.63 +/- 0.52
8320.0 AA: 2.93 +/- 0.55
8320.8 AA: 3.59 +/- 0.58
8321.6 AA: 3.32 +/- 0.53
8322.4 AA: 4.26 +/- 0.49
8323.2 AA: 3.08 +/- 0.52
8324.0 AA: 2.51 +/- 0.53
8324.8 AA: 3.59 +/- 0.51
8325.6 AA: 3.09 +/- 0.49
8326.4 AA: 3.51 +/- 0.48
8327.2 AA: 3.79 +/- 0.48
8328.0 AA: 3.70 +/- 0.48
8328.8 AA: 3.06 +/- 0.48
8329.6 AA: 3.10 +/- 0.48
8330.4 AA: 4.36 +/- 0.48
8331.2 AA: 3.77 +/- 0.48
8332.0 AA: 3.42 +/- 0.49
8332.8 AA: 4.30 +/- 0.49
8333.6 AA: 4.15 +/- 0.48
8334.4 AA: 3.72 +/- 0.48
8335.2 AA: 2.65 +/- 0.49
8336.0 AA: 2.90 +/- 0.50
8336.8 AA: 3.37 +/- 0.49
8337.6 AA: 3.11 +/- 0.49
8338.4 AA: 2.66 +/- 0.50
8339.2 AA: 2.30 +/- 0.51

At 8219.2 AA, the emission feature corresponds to [N II] 6583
